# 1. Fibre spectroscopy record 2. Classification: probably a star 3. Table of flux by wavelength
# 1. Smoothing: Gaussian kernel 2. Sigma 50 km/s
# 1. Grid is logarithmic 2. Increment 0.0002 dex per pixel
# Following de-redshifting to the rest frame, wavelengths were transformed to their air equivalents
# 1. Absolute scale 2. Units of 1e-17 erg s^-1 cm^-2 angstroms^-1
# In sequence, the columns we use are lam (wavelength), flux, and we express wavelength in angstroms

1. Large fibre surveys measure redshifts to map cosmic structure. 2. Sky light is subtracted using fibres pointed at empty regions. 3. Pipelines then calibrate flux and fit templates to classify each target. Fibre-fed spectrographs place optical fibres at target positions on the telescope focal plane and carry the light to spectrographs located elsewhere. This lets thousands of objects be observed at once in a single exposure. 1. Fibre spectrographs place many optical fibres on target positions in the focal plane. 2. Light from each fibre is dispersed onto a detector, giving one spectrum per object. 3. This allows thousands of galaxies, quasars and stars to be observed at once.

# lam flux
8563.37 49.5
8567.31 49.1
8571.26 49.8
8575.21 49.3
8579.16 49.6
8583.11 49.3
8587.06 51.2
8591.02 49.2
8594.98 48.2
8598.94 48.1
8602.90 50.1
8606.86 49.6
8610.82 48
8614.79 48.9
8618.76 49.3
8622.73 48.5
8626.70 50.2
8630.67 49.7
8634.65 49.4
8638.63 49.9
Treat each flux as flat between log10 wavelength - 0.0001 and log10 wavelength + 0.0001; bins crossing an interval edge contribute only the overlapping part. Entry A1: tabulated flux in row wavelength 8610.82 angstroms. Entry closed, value 48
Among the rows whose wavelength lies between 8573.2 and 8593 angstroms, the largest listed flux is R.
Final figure 51.2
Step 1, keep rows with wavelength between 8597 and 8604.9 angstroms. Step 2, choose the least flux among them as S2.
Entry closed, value 48.1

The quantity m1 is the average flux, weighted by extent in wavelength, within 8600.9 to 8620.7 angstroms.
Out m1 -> 49.2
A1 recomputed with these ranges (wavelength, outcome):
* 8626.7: 50.2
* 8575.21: 49.3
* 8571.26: 49.8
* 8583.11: 49.3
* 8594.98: 48.2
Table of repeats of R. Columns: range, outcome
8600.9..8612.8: 50.1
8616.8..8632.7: 50.2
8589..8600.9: 49.2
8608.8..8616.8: 48.9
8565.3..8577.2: 49.8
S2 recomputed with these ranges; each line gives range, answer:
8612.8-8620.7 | 48.9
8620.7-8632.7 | 48.5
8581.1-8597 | 48.2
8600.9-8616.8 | 48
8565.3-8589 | 49.1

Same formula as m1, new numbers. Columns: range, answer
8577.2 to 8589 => 50.1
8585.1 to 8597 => 49.5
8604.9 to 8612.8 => 48.8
